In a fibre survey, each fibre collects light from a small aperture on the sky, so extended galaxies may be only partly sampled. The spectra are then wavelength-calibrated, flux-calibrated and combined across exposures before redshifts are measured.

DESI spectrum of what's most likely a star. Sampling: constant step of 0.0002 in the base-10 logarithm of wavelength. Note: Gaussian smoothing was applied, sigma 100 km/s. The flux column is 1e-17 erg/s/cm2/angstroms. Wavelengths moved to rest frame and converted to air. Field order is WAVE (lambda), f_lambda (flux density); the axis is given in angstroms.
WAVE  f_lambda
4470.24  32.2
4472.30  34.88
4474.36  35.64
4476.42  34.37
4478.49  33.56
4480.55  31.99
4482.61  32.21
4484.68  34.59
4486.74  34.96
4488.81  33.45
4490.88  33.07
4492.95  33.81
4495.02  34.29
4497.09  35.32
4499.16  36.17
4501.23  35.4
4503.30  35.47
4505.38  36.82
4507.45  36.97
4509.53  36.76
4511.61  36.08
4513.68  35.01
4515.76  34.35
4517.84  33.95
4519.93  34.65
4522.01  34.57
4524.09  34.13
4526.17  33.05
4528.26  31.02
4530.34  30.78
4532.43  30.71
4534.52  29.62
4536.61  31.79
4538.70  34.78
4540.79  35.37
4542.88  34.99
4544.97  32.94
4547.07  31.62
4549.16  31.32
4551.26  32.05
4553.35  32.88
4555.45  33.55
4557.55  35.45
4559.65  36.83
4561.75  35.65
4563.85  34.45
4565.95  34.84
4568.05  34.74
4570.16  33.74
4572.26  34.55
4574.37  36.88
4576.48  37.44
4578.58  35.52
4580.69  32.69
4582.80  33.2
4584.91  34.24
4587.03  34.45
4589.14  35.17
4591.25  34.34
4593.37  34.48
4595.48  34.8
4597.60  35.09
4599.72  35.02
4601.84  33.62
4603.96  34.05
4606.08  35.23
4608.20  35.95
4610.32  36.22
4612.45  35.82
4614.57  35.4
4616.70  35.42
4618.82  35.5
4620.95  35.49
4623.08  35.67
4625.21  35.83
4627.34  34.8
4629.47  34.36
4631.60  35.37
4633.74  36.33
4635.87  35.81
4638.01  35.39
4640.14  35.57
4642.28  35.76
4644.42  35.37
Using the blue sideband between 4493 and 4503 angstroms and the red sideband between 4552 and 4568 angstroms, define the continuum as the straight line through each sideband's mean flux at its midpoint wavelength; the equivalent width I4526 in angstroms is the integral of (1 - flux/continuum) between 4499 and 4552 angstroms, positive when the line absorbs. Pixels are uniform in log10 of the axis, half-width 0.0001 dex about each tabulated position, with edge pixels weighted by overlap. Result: 1.78 angstroms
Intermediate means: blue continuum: 35.2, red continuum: 34.8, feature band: 33.8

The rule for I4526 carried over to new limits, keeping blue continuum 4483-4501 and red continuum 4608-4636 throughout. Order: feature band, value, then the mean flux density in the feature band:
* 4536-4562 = 0.9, 33.8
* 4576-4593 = 0.3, 34.5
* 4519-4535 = 1.1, 32.4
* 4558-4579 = -0.2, 35.5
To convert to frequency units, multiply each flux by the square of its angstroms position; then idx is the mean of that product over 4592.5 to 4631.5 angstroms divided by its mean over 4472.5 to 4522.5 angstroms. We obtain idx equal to 1.06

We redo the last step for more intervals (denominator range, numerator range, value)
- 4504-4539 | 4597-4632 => 1.09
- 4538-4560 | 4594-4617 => 1.07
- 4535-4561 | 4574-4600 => 1.05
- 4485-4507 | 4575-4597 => 1.03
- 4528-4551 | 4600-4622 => 1.13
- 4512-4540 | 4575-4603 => 1.08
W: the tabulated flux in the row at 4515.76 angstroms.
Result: 34.35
